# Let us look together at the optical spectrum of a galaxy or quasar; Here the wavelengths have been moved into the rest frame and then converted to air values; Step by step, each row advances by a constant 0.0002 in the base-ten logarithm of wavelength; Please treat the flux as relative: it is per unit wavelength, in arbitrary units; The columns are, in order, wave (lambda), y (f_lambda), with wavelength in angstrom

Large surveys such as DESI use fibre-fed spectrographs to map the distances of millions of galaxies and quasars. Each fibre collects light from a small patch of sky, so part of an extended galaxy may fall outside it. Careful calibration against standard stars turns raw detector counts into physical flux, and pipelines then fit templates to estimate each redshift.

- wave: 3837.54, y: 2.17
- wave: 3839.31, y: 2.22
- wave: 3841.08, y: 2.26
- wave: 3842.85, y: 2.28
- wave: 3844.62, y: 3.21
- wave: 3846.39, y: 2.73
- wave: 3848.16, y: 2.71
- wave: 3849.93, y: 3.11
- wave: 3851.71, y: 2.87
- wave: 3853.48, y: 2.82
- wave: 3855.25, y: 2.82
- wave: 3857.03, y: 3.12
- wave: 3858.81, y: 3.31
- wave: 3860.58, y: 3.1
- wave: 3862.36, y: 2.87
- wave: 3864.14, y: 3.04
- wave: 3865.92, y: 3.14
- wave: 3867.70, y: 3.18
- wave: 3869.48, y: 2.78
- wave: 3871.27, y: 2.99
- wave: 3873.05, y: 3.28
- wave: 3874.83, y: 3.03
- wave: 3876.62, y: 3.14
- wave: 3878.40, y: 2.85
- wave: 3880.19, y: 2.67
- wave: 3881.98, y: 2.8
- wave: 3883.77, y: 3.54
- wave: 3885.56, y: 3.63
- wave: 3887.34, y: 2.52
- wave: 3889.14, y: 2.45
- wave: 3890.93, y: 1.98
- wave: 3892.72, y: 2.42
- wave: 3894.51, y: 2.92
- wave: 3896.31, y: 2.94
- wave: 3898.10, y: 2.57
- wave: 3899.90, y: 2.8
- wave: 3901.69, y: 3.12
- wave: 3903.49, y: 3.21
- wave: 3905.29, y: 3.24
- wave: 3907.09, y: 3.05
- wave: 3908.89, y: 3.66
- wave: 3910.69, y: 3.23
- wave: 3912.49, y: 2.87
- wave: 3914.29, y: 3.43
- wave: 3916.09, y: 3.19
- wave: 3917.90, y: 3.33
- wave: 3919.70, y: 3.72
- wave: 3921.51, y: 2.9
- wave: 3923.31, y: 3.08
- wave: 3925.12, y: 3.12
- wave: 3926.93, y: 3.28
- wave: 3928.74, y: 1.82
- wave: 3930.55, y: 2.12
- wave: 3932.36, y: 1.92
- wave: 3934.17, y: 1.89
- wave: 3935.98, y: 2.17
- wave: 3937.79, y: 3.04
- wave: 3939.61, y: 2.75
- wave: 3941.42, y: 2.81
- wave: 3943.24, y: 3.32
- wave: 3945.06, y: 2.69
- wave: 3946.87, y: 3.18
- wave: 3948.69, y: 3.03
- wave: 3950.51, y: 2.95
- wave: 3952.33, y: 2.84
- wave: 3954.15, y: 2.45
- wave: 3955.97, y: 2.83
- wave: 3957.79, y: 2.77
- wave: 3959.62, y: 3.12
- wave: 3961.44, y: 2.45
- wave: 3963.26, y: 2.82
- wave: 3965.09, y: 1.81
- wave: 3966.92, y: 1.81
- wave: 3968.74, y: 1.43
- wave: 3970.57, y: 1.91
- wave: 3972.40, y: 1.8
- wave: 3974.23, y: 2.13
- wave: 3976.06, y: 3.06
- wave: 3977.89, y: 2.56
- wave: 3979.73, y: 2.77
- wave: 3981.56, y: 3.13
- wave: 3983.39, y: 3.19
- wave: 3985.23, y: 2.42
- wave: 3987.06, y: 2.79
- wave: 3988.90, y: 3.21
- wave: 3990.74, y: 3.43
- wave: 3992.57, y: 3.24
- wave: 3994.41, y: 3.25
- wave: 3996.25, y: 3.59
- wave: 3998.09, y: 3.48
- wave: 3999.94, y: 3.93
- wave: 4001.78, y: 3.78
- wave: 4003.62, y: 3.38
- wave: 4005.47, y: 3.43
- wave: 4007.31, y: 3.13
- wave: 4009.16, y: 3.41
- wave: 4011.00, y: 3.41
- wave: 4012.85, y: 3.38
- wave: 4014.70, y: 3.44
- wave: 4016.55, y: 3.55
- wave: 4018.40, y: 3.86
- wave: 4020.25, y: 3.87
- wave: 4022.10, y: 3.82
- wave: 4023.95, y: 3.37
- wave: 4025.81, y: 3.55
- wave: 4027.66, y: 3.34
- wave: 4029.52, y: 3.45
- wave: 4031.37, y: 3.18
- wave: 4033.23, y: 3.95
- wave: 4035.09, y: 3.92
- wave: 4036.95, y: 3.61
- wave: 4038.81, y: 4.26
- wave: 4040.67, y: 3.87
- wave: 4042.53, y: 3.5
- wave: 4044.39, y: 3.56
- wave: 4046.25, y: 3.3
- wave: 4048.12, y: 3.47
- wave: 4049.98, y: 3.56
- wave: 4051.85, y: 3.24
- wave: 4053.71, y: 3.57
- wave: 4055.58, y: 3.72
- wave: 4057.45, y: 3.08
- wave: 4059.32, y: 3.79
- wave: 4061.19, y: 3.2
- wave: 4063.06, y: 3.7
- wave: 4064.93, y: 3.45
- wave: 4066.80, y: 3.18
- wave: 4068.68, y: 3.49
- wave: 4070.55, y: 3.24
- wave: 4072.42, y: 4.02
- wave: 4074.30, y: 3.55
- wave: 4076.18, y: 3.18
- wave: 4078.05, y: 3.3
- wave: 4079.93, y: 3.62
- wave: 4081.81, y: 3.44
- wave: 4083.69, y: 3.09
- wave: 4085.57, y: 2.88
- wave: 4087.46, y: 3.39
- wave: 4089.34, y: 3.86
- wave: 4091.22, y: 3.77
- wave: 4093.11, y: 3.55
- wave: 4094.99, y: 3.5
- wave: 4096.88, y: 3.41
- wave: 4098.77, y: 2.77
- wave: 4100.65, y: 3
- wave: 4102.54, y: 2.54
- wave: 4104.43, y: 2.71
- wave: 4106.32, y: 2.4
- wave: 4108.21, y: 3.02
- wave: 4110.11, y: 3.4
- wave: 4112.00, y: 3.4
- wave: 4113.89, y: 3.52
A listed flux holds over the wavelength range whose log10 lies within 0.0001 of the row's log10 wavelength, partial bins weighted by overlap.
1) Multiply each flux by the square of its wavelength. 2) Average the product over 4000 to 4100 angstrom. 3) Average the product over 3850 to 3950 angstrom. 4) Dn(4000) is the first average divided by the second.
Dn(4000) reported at 1.29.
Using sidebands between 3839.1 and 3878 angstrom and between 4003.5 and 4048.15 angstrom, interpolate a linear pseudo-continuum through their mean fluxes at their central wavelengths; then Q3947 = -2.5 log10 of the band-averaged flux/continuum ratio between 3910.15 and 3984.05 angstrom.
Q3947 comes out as 0.205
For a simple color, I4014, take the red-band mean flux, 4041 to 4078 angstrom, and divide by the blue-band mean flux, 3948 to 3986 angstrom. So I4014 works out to 1.4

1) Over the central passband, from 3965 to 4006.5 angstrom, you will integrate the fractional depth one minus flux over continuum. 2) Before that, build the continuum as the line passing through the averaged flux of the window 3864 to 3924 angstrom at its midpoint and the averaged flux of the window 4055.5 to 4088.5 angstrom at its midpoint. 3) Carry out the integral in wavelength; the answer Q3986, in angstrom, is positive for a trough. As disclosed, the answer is 4.5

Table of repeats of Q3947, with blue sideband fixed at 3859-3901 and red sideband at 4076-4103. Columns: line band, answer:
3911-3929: -0.05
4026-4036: -0.12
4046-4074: -0.07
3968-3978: 0.40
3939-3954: 0.04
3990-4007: -0.12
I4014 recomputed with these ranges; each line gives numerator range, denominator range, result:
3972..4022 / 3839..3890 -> 1.11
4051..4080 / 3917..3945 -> 1.26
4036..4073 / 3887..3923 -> 1.18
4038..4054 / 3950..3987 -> 1.43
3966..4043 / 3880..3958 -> 1.12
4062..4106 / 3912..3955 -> 1.17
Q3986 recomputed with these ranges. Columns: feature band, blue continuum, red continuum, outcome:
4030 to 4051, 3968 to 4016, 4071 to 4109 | -3.4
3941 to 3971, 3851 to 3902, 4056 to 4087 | 4.8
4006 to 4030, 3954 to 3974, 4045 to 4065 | -4.2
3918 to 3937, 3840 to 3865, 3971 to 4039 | 2.8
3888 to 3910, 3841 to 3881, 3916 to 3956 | 0.0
